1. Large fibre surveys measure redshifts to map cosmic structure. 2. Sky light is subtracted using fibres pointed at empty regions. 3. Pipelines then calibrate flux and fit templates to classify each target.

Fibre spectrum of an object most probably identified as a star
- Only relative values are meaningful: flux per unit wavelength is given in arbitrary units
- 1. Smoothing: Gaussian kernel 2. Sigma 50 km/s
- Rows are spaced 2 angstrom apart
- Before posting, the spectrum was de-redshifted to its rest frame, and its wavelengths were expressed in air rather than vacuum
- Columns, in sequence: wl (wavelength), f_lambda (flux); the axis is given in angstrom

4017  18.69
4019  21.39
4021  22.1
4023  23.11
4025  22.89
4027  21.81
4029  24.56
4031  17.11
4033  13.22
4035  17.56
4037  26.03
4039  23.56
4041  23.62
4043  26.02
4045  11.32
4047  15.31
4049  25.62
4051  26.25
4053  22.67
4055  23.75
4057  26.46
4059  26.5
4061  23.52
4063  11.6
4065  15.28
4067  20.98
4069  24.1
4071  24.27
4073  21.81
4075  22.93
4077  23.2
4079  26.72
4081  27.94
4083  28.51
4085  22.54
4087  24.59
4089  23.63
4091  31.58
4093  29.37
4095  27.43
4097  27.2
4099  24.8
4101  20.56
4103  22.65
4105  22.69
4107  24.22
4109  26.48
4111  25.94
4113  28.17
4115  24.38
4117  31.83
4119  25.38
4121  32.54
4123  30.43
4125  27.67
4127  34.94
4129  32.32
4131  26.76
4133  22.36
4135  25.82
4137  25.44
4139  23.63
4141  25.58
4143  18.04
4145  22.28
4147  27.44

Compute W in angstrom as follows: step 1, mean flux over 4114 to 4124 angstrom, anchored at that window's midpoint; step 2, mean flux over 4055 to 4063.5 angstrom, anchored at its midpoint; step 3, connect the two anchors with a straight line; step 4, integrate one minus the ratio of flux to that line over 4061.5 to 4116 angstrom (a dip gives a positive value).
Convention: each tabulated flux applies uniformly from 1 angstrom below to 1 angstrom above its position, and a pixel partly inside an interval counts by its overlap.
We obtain 3.5 angstrom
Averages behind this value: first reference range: 22.8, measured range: 24.2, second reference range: 28.9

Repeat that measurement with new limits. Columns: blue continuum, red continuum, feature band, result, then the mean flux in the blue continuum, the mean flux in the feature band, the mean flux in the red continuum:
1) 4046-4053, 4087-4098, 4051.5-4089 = 2.5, 22.4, 23.2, 27.5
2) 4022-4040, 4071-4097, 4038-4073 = 2.2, 21.1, 21.8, 25.8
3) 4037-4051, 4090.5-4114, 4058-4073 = 1.4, 21.7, 21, 25.8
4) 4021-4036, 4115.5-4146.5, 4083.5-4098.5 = -1.4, 20.2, 26.6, 27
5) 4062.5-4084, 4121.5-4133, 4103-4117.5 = 1.0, 22.7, 25.8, 29.8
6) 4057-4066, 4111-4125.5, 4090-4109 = -0.1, 20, 25.7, 28.5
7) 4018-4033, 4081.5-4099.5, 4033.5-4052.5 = 1.0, 21.3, 21.5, 26.7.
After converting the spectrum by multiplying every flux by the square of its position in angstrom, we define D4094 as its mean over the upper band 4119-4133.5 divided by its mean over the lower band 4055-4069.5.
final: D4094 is 1.4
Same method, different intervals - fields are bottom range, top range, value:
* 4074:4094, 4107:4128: 1.11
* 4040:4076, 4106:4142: 1.30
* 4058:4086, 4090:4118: 1.17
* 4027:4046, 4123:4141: 1.41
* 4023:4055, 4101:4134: 1.33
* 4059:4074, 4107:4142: 1.37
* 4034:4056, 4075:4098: 1.23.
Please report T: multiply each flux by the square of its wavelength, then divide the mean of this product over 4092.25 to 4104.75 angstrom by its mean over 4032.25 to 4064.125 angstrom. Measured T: 1.20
